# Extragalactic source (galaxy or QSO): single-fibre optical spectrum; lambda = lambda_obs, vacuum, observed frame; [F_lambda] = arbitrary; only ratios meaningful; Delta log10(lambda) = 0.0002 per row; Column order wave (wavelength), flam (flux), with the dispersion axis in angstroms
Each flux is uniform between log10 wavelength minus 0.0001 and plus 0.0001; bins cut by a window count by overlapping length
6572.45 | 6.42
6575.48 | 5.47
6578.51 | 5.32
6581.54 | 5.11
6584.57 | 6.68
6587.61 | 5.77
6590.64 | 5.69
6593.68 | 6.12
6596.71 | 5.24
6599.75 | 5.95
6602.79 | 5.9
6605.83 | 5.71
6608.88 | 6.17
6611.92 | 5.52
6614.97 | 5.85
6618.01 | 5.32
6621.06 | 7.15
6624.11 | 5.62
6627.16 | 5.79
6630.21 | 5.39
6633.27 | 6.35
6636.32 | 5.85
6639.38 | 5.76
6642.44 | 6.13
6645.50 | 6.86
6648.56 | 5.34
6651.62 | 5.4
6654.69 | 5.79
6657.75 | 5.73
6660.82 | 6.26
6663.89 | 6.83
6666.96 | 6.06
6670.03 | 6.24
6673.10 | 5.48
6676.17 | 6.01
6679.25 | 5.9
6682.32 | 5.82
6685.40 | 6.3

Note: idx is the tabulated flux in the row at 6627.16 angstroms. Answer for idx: 5.79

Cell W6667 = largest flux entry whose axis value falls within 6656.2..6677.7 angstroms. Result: 6.83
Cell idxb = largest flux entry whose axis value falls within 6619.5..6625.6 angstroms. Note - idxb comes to 7.15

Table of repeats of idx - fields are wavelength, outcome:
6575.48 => 5.47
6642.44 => 6.13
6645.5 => 6.86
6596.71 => 5.24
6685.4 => 6.3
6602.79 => 5.9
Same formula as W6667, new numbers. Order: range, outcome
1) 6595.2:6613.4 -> 6.17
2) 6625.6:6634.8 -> 6.35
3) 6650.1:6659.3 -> 5.79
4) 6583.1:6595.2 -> 6.68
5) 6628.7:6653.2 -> 6.86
